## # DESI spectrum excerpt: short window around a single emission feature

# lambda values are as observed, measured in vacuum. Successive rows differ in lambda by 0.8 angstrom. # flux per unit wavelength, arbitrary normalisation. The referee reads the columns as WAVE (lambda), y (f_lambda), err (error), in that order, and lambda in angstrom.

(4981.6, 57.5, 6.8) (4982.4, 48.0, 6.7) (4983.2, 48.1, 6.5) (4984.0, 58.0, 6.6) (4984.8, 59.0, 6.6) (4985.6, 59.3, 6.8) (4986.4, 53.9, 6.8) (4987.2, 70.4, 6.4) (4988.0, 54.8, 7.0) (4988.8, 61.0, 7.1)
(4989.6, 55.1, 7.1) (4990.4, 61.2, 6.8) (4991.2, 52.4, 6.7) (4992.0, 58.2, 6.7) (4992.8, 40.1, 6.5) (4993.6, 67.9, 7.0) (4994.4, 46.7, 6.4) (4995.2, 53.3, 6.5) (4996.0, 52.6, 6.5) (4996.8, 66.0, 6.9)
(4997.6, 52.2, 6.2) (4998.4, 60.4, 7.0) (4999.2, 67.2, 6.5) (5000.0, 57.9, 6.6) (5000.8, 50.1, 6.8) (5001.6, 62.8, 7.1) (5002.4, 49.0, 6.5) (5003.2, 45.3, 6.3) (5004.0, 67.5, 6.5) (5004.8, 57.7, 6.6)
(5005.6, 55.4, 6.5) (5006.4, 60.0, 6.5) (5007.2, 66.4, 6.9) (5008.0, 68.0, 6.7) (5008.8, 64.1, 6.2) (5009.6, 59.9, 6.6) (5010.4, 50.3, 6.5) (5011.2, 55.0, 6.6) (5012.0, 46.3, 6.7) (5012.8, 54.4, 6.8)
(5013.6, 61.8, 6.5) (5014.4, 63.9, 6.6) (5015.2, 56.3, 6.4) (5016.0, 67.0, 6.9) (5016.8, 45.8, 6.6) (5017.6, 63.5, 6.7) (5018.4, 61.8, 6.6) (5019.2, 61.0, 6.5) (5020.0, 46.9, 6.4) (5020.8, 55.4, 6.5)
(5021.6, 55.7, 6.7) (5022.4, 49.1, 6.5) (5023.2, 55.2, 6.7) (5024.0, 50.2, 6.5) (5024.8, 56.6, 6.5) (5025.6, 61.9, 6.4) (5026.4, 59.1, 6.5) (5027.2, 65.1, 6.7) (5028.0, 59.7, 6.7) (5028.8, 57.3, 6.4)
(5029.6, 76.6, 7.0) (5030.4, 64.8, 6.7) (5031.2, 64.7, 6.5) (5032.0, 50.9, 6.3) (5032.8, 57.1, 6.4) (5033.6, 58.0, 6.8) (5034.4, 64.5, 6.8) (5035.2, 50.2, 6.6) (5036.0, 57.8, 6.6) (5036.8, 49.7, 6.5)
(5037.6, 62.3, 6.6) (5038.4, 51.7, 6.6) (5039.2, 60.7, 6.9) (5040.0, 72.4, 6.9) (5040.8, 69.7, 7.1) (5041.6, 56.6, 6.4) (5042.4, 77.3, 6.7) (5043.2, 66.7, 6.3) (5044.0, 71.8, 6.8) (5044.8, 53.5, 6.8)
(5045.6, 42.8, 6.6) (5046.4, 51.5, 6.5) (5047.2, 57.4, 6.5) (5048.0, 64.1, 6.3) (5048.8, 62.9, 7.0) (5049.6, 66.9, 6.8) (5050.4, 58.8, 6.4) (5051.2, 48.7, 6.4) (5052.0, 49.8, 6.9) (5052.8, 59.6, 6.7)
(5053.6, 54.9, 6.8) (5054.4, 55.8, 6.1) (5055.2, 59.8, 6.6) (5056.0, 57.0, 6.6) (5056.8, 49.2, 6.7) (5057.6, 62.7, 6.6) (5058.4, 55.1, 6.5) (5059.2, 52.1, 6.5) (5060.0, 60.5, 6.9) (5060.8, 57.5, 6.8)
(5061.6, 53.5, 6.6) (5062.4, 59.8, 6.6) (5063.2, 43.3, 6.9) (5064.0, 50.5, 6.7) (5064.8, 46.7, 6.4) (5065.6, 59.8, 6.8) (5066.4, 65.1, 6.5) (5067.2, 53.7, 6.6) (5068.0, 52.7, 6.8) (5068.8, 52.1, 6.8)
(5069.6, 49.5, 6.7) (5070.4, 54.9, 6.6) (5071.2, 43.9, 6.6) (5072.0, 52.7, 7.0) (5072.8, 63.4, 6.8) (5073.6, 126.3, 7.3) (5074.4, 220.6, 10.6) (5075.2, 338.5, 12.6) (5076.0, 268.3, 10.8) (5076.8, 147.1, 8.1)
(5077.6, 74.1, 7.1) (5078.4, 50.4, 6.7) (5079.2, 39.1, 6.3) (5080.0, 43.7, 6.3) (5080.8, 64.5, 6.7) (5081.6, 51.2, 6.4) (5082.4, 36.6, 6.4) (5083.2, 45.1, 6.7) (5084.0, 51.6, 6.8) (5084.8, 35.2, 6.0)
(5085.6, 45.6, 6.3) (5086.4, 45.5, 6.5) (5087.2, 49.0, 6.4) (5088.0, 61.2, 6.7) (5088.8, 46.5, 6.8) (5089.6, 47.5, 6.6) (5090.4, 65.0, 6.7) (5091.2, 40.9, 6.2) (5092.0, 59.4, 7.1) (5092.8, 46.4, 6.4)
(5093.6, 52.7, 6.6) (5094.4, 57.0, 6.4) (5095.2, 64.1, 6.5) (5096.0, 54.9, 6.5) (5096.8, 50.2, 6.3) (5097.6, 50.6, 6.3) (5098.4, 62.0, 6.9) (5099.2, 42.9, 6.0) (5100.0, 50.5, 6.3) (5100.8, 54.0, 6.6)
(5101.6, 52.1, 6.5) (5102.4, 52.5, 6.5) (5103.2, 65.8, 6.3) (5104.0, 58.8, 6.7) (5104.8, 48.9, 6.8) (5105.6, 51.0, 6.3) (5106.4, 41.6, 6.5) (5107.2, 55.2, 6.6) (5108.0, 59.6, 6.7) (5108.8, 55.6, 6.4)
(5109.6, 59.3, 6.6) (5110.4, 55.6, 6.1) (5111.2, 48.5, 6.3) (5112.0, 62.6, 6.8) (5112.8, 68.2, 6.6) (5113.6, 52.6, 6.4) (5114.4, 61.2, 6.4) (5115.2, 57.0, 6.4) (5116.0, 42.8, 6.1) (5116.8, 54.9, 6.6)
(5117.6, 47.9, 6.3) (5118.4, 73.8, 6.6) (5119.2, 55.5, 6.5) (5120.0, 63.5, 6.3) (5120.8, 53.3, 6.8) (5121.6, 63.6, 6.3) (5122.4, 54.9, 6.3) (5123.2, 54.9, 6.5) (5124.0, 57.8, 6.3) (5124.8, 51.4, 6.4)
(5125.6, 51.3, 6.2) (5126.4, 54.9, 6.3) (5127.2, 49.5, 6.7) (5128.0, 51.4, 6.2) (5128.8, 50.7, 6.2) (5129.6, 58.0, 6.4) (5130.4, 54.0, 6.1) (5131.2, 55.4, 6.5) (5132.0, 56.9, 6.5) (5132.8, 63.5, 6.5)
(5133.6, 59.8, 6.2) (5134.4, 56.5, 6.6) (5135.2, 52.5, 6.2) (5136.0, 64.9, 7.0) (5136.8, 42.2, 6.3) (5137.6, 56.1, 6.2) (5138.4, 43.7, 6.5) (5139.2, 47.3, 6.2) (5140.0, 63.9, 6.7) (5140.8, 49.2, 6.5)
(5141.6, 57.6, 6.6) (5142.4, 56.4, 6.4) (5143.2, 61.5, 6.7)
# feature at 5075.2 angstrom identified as H-beta 4861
